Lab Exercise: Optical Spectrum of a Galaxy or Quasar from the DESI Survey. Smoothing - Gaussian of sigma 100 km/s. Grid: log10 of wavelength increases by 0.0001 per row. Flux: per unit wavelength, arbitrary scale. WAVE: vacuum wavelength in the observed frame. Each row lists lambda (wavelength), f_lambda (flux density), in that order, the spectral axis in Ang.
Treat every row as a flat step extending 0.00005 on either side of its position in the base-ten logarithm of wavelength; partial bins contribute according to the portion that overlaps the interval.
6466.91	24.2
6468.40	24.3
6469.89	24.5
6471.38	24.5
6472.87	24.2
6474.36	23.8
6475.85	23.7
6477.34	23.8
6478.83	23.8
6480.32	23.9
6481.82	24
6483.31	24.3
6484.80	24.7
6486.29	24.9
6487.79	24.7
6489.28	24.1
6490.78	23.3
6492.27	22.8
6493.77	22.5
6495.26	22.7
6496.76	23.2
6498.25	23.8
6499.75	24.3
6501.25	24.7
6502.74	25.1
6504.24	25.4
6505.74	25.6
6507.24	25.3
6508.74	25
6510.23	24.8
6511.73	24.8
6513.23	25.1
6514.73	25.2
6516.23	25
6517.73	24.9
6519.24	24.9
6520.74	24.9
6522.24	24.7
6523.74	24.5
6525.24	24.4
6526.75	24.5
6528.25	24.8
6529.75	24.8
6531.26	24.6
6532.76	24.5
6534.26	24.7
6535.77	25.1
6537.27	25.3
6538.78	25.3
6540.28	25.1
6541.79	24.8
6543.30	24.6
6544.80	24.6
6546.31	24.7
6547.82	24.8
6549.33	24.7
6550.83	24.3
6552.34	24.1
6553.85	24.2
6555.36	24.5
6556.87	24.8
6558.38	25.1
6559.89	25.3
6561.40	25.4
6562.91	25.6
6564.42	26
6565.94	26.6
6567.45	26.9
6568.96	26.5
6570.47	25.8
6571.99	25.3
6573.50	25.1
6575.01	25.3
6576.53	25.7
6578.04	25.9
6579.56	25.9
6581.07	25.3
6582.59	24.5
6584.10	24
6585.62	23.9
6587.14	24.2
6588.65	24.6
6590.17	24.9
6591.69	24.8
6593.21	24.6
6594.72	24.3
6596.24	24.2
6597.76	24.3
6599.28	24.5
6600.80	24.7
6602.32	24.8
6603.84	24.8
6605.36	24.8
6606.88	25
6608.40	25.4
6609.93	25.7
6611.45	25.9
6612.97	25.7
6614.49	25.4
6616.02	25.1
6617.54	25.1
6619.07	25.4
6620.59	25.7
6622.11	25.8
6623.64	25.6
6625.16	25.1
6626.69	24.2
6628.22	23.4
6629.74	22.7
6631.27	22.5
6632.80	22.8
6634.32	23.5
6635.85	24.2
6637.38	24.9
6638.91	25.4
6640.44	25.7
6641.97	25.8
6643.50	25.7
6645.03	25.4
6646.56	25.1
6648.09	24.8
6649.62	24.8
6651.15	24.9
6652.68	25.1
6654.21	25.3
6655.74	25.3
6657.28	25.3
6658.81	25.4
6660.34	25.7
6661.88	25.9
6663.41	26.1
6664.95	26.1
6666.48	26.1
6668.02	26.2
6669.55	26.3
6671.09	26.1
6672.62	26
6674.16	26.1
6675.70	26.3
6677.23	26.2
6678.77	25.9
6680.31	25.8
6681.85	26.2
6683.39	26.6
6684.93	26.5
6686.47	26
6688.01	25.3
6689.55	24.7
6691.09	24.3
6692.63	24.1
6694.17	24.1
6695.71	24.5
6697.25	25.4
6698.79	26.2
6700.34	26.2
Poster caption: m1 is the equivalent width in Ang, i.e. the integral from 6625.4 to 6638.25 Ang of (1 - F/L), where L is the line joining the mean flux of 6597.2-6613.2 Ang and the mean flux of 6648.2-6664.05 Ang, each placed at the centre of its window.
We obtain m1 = 0.8 Ang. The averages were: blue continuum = 25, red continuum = 25.4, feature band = 23.6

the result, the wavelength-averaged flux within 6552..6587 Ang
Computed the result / 25.3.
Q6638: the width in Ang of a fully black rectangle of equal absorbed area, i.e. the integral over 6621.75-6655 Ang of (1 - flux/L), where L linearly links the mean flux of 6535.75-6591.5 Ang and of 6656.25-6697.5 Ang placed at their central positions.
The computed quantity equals 1.1 Ang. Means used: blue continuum 25.1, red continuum 25.7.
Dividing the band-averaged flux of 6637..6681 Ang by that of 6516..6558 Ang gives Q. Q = 1.04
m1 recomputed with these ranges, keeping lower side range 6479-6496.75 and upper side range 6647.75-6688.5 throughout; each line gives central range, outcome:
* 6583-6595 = 0.2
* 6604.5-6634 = 0.5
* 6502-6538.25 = -1.2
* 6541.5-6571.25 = -0.8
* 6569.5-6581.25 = -0.4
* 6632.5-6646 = 0.3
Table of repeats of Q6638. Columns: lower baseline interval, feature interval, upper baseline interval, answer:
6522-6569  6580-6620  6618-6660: 0.0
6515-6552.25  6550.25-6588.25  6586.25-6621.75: -0.5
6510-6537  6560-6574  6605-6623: -0.4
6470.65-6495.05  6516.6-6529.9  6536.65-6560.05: -0.2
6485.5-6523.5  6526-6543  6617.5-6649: -0.2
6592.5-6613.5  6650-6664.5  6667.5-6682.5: 0.2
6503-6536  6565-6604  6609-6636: -0.5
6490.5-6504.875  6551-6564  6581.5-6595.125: -0.3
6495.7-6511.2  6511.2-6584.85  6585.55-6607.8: -1.2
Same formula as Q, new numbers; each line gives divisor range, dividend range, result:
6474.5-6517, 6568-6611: 1.03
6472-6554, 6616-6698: 1.03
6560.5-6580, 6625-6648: 0.94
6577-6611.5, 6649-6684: 1.04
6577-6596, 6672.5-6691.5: 1.04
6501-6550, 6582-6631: 1.00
